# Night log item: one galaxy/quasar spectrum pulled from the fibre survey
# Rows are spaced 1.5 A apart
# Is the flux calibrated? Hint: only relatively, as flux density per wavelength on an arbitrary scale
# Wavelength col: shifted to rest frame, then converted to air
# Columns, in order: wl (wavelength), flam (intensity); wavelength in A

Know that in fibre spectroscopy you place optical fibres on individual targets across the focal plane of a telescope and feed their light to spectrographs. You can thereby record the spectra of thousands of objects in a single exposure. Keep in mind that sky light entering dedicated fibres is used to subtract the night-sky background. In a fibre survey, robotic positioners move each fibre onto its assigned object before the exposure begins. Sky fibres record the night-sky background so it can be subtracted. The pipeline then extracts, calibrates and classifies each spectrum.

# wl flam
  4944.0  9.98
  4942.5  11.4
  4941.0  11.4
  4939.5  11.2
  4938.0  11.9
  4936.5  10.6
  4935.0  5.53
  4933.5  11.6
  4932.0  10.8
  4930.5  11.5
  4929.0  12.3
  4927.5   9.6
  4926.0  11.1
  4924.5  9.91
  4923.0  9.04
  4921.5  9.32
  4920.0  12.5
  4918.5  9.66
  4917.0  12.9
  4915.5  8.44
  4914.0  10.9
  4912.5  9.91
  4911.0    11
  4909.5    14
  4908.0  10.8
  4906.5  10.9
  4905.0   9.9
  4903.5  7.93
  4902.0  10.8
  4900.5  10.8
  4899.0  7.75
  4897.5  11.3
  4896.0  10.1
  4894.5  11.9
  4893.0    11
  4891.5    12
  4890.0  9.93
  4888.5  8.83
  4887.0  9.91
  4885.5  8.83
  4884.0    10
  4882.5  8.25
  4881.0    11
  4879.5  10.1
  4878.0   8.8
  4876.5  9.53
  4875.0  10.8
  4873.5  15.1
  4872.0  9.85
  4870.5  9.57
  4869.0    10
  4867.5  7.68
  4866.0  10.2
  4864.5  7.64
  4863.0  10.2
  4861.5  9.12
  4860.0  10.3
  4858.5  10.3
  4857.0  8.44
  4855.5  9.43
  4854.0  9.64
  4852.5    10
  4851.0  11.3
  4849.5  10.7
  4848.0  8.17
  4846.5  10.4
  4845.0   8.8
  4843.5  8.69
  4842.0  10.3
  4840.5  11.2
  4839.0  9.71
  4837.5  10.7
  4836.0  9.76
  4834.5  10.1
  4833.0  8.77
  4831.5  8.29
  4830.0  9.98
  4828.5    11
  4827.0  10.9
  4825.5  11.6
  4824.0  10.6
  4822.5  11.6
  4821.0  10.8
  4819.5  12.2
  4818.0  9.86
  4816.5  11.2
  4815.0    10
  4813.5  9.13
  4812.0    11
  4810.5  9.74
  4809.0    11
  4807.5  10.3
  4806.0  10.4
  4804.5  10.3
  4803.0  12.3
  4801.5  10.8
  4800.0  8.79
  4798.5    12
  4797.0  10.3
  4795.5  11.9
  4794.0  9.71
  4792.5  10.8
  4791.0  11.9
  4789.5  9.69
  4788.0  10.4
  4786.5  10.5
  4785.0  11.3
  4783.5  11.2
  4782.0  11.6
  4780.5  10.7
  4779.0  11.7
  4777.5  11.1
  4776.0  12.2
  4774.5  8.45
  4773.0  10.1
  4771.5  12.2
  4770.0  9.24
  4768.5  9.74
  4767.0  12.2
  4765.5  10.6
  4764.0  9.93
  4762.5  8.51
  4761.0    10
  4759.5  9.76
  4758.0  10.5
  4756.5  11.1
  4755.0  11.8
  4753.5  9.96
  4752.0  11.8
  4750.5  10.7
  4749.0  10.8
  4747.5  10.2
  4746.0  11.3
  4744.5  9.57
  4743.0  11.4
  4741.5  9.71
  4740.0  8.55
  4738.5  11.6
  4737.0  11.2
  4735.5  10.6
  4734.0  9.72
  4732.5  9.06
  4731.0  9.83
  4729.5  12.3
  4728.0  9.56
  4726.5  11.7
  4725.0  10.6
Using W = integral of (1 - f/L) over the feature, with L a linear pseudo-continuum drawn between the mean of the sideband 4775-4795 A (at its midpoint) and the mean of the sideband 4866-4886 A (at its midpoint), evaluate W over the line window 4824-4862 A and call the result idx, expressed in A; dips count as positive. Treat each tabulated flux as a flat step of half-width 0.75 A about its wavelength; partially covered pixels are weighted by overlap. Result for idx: 1.5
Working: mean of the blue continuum 11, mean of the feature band 9.92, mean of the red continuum 9.99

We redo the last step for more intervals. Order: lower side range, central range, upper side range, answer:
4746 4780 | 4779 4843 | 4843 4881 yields -2.3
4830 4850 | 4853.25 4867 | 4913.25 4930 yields 0.6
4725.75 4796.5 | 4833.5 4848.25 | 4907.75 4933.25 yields 1.2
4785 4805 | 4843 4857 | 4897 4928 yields 1.3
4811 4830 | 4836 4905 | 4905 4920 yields 6.0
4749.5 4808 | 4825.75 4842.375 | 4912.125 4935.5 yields 0.7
